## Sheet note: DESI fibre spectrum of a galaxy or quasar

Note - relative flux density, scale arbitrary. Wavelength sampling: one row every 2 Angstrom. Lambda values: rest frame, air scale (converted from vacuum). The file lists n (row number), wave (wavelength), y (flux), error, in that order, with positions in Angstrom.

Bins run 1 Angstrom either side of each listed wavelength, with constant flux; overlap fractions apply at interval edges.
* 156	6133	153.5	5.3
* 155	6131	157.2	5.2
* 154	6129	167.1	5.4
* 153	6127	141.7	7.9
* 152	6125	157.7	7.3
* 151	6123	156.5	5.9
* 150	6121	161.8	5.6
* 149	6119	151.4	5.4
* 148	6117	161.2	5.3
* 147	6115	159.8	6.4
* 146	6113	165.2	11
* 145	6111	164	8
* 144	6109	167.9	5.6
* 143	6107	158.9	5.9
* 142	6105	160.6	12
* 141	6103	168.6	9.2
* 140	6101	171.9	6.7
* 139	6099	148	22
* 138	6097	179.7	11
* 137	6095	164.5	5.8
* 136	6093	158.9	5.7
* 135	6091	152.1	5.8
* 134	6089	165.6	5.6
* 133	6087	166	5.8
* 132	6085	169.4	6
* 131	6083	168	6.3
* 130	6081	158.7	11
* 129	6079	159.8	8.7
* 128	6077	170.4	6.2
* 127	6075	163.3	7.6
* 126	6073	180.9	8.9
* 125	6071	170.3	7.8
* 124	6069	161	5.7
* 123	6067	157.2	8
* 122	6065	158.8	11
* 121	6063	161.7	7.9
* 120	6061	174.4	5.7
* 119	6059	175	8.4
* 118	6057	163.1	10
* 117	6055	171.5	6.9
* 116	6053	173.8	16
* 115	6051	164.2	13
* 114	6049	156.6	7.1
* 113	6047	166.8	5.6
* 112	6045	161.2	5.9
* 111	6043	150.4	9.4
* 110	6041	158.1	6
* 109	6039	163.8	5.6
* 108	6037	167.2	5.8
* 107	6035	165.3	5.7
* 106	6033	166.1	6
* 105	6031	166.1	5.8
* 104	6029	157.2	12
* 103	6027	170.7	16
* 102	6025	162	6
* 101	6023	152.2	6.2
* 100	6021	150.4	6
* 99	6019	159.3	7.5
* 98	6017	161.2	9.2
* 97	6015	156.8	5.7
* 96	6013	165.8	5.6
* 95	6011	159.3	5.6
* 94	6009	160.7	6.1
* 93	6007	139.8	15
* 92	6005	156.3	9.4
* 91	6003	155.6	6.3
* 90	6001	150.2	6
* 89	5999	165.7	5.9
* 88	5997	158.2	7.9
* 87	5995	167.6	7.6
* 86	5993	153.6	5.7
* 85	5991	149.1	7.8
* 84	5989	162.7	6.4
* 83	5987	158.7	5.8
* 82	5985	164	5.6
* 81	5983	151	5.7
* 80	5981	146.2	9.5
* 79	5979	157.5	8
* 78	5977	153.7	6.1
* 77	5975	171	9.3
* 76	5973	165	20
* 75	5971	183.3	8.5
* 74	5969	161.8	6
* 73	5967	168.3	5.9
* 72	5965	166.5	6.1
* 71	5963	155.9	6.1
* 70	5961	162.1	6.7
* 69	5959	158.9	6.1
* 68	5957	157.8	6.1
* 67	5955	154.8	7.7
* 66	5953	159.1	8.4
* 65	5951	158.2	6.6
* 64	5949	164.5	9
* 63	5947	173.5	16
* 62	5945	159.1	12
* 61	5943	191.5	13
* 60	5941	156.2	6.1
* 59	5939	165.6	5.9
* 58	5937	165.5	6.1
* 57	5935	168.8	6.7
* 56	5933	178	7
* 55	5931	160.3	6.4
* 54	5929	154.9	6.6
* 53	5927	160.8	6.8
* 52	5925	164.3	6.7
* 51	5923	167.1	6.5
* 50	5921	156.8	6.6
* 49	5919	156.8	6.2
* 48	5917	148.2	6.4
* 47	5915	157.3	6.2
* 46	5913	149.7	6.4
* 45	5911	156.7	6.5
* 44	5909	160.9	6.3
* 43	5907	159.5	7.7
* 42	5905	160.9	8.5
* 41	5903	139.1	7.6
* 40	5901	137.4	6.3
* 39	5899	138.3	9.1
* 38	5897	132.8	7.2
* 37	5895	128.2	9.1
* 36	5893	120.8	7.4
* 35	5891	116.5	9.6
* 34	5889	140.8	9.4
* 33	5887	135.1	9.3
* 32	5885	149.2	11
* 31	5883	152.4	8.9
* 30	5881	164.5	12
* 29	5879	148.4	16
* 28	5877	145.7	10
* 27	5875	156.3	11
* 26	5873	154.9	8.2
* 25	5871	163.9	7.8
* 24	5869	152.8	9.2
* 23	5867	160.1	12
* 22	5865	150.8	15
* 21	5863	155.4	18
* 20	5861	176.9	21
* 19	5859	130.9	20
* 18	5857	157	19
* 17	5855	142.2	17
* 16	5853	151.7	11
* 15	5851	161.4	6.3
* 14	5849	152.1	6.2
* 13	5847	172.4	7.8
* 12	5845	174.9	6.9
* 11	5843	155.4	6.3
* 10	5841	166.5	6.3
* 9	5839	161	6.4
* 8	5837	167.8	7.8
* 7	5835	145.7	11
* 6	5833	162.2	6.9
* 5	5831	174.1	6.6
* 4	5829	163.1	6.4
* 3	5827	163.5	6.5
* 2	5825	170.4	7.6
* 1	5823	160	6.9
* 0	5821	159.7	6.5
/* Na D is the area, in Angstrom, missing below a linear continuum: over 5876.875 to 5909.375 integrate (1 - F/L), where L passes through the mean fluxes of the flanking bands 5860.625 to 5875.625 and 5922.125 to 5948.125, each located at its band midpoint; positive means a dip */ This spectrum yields 3.8 Angstrom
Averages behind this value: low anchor 158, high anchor 167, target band 143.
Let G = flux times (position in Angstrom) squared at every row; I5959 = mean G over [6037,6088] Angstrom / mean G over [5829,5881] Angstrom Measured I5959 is 1.12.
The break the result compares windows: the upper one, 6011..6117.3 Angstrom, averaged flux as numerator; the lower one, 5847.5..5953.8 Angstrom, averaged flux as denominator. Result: 1.06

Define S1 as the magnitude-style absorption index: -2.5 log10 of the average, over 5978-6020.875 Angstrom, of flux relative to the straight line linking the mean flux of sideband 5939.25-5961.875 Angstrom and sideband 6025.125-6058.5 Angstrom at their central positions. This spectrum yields 0.05 mag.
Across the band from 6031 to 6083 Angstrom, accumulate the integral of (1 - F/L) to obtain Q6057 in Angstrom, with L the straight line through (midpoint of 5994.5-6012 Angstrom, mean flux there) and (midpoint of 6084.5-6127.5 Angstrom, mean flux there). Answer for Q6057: -1.8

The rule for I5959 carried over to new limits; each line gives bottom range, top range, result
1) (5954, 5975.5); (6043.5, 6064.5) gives 1.04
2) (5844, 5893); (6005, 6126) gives 1.14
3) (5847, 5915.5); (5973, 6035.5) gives 1.11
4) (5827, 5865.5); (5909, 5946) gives 1.05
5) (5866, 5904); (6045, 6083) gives 1.22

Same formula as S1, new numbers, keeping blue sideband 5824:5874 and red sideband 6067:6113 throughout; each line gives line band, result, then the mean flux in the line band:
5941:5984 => 0.00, 163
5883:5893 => 0.18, 136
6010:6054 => 0.01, 162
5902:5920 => 0.04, 154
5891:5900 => 0.24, 129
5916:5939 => -0.01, 162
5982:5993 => 0.04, 157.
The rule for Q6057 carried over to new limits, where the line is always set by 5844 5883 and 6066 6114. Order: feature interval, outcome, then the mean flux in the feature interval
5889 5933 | 2.4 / 149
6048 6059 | -0.2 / 167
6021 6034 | 0.1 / 161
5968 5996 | 0.1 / 160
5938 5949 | -0.7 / 169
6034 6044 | 0.1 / 161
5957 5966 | 0.0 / 161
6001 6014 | 0.5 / 156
